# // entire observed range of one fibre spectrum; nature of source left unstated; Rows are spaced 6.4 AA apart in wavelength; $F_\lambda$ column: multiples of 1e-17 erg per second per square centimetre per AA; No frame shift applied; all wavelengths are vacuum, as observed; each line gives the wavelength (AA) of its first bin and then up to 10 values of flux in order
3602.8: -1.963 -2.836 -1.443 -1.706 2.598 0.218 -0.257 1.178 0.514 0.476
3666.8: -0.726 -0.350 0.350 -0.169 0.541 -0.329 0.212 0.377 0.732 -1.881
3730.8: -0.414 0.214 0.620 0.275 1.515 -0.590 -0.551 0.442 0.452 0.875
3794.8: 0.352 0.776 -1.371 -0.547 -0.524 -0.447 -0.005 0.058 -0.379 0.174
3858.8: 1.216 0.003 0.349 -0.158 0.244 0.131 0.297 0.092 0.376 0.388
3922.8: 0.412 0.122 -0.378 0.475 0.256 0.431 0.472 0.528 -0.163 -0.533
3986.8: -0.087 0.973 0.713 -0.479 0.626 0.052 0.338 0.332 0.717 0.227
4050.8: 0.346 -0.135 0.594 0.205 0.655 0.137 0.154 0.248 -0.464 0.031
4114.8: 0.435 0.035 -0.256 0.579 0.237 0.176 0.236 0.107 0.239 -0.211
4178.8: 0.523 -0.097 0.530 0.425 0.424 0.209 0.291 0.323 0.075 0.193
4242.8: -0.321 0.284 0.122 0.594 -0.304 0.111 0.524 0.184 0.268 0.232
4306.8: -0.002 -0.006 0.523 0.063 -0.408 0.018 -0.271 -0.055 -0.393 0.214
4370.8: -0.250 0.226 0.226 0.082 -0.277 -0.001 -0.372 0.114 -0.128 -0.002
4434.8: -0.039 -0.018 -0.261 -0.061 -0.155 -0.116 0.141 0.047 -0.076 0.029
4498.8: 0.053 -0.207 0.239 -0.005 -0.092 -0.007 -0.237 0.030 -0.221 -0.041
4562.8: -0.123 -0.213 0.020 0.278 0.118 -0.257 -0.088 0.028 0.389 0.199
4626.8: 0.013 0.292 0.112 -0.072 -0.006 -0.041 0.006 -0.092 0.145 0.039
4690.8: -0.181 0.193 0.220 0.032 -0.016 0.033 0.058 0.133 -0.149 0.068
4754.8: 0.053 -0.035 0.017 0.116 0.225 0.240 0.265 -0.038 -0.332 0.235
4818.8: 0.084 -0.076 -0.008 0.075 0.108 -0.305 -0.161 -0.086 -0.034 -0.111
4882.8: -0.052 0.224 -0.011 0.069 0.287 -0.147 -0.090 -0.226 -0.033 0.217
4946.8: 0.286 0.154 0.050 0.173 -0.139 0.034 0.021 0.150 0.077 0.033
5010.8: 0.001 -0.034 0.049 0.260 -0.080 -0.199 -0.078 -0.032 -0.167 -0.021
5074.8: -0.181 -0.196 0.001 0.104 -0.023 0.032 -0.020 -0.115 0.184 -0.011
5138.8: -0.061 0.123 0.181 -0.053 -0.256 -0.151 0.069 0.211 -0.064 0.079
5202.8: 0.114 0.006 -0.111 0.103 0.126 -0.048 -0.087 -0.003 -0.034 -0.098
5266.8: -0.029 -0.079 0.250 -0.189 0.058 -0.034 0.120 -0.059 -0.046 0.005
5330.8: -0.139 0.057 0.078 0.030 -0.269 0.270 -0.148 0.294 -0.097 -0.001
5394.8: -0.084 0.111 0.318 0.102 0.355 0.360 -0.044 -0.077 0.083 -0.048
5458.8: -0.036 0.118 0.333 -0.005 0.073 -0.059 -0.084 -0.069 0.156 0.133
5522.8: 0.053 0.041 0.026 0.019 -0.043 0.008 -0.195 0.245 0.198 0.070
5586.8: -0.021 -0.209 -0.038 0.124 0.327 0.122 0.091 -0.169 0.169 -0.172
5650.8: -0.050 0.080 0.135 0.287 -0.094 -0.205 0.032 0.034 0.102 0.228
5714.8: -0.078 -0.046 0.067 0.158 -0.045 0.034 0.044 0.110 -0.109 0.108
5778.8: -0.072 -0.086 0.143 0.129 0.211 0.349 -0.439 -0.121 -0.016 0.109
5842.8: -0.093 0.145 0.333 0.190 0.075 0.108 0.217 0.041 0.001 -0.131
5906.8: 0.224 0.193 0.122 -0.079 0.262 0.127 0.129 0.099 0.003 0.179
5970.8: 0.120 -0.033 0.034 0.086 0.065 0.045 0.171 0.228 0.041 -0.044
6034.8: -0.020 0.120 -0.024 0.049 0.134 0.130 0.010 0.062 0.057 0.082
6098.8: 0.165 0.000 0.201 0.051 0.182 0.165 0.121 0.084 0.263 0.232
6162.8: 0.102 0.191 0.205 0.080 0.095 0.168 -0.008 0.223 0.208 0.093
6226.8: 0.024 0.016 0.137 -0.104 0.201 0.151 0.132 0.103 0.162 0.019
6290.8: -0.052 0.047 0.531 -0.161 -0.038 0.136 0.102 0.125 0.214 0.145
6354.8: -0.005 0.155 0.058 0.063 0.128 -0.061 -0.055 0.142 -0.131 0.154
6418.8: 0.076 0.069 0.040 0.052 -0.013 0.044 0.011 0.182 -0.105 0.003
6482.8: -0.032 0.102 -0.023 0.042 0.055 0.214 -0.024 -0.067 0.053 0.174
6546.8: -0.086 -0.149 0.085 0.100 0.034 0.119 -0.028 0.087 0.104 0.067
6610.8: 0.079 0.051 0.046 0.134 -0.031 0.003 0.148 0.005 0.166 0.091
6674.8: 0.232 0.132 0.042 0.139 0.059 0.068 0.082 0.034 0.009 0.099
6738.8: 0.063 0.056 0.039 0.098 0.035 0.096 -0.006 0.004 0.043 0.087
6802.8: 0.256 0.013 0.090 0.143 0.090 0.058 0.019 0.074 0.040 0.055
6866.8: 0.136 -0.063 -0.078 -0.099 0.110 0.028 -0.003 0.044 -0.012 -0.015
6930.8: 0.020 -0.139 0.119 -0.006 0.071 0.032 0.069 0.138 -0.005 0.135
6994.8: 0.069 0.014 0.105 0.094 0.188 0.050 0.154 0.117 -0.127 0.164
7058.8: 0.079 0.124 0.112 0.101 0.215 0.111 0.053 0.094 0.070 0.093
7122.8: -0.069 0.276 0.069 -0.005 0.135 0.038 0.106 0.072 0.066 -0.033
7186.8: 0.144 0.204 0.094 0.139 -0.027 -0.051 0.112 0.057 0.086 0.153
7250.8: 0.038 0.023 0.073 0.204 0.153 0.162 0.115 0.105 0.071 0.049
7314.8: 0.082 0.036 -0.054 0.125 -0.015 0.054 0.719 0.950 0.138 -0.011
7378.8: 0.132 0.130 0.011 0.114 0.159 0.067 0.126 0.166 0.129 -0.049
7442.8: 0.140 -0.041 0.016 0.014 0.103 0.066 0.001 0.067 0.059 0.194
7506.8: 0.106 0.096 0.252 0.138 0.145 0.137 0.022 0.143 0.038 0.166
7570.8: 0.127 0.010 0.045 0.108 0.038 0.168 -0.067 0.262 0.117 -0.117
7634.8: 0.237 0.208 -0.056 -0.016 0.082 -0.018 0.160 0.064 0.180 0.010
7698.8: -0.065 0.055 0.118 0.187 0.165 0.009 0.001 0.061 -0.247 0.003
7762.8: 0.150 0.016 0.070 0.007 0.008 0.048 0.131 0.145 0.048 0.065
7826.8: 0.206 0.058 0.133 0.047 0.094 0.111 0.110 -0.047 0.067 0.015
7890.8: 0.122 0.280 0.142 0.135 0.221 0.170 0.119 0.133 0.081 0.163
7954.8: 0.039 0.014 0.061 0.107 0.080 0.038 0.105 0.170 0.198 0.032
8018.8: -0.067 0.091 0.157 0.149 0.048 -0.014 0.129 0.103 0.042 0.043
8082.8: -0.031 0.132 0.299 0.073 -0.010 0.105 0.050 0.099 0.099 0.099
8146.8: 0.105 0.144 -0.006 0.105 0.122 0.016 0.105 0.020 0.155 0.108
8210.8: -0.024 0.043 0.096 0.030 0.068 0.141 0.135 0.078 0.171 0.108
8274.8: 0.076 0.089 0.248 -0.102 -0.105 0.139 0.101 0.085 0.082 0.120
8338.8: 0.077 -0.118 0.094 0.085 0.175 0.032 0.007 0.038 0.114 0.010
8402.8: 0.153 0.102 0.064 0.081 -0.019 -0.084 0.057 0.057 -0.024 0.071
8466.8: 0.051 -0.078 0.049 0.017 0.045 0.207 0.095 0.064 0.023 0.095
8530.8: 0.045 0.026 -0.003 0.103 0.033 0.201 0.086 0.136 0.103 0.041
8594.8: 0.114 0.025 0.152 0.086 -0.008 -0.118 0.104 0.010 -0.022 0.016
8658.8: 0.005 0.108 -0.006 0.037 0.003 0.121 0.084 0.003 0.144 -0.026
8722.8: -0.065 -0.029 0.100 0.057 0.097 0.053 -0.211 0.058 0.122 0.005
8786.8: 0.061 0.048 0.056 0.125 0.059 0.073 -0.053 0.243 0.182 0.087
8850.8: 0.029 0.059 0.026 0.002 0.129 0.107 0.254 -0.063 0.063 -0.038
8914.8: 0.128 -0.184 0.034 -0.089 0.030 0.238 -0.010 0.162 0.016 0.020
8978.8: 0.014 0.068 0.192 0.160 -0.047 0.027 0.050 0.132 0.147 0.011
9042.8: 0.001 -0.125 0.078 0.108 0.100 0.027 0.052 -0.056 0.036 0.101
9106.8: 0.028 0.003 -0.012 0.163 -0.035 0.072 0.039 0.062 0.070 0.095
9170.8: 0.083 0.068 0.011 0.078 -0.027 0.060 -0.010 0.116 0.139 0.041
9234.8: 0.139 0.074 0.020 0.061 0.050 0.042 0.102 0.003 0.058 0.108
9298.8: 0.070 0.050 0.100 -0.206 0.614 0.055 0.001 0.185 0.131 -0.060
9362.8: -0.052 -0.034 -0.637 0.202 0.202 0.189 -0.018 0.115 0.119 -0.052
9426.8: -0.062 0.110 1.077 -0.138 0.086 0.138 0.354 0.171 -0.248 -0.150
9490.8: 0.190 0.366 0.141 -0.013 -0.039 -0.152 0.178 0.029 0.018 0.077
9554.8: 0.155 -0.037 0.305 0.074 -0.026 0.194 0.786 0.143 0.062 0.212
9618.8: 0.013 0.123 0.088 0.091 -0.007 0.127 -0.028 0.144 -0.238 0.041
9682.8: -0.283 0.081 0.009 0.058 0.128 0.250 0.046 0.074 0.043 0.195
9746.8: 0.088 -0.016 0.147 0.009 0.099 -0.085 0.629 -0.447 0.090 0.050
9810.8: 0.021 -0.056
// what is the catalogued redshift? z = 0.97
